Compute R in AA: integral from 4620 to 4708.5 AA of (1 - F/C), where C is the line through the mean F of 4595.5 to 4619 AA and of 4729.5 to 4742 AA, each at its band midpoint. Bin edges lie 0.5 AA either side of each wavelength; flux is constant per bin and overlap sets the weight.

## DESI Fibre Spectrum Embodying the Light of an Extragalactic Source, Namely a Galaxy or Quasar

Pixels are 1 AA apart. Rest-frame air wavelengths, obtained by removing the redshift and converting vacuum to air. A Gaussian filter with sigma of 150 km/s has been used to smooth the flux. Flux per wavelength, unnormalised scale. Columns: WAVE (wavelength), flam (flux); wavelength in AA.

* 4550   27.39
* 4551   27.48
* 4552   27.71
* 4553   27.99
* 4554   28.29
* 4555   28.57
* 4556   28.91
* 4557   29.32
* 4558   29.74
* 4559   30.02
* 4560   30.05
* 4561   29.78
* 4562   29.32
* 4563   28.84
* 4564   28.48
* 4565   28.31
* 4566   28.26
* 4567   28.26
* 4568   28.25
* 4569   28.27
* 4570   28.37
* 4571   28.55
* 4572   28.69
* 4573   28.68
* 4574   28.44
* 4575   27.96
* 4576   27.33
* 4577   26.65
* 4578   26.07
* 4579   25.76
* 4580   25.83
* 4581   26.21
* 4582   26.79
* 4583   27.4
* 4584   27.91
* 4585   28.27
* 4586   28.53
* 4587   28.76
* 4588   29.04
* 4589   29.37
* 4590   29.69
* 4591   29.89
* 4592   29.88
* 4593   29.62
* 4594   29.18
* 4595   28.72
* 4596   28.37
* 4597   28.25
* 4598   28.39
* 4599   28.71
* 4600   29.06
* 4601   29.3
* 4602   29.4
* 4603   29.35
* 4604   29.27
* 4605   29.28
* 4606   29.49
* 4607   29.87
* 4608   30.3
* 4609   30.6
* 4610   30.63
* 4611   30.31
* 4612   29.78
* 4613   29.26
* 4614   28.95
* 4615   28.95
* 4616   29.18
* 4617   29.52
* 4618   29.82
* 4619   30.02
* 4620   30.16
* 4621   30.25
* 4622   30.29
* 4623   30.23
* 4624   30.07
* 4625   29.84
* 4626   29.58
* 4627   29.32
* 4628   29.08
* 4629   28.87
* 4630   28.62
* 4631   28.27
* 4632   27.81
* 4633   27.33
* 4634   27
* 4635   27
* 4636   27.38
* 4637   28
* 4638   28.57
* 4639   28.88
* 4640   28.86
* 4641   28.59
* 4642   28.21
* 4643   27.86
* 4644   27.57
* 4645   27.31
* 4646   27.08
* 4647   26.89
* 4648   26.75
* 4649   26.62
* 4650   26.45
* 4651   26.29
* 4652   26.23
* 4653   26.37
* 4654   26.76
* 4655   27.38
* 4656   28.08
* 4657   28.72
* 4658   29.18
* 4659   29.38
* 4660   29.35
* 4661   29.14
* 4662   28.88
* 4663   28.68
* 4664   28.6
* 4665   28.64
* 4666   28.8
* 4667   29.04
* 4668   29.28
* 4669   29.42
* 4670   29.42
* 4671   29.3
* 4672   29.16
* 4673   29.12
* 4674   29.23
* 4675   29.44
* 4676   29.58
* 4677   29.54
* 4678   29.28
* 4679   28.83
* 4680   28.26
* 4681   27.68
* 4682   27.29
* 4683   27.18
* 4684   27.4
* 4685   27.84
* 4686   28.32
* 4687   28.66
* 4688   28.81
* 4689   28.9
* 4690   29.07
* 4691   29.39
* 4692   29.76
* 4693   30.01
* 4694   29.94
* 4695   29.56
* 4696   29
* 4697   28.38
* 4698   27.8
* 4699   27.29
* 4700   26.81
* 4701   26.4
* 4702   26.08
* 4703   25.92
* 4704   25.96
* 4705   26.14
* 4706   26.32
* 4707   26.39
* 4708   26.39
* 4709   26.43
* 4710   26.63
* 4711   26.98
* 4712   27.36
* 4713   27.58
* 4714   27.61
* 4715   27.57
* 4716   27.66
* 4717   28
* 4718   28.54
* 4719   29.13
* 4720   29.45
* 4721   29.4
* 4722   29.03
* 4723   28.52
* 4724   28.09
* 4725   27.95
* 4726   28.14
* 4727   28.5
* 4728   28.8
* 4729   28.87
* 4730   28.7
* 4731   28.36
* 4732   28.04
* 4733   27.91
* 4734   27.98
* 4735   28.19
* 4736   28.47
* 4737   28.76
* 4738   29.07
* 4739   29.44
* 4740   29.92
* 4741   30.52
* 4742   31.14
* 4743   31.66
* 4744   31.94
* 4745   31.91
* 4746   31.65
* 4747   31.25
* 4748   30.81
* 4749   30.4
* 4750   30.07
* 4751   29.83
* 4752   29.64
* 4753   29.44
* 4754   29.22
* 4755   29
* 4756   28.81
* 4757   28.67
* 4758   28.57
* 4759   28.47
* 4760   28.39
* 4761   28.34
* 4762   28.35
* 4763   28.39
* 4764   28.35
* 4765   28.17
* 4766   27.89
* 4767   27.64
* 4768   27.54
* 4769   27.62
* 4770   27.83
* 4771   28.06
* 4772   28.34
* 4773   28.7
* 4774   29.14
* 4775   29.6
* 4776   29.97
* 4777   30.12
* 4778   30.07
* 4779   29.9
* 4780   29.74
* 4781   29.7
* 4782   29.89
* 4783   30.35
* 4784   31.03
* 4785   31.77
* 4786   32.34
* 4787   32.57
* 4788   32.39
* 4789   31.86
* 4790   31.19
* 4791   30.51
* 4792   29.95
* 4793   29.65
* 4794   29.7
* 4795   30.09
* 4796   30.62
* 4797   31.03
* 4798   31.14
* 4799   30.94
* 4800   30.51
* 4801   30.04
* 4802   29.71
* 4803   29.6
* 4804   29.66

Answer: 2.74 AA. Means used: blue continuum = 29.4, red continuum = 28.9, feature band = 28.3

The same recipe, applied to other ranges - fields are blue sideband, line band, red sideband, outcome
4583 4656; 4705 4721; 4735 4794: 1.0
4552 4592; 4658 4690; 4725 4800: 0.2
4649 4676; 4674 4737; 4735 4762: 2.2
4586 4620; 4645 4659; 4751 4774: 0.9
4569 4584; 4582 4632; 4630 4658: -3.3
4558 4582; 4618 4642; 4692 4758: -0.5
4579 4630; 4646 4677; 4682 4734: 0.2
